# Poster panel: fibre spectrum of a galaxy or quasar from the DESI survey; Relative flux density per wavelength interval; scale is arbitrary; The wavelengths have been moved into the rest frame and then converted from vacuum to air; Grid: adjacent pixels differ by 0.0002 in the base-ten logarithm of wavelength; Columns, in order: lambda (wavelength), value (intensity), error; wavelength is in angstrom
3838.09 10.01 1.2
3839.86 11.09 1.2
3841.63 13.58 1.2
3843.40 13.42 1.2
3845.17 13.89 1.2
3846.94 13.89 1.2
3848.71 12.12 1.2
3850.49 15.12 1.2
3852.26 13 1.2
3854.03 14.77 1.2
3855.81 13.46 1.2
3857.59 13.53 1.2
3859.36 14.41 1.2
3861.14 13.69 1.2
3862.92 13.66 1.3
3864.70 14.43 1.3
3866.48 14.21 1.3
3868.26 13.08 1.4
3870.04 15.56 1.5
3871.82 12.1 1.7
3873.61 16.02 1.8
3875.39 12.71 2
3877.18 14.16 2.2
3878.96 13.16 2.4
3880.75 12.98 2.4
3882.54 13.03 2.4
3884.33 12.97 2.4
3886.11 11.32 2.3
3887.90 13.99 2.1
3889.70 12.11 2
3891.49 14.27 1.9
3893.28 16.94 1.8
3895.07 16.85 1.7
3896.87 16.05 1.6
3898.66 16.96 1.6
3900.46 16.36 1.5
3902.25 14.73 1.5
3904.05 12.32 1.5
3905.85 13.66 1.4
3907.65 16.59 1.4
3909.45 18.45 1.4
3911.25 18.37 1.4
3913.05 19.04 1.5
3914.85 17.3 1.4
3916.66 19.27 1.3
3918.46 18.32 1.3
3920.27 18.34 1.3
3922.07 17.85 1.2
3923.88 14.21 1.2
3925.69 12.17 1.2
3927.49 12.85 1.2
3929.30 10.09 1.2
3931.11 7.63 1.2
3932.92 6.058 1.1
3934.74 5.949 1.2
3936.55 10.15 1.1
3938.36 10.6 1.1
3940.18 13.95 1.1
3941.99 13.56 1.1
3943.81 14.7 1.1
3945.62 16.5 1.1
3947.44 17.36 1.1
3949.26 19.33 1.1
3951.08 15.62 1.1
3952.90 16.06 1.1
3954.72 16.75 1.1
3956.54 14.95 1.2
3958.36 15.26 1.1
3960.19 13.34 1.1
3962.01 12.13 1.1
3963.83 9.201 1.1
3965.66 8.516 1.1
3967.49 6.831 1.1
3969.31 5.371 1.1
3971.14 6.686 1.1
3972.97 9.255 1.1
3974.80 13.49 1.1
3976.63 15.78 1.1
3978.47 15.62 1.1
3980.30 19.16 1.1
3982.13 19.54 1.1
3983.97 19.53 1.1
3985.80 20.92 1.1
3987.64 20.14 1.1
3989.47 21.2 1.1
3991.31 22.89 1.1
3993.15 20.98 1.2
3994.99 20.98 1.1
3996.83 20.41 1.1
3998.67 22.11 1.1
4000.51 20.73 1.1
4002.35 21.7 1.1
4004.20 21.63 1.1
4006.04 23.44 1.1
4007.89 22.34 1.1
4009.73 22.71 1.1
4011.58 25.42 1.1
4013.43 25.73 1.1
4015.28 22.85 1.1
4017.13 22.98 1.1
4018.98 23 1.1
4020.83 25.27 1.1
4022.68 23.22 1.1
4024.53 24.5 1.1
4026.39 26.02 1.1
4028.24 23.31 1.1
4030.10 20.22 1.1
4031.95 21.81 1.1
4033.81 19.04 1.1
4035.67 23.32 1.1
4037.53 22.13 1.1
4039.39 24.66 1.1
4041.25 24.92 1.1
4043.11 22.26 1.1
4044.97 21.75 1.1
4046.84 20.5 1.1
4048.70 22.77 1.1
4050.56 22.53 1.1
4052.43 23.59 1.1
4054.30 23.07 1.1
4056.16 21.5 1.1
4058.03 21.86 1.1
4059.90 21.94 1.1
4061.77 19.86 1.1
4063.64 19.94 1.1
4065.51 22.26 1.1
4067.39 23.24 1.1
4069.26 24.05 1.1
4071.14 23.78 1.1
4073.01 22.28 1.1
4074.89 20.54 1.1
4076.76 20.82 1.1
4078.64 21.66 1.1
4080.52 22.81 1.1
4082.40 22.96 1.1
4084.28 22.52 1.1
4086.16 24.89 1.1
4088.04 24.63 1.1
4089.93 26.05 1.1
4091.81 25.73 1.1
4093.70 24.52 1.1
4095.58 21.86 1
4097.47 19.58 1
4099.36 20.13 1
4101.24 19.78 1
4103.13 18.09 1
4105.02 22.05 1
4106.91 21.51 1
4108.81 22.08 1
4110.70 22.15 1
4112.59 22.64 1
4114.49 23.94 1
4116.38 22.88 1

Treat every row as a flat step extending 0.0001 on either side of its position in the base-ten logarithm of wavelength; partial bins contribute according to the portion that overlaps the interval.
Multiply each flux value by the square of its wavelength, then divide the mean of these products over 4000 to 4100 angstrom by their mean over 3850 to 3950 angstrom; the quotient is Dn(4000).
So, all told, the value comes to 1.7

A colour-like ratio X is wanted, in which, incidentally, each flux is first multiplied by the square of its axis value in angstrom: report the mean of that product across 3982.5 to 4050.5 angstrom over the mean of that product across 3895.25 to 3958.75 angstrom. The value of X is 1.59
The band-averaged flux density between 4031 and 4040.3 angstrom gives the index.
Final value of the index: 22.2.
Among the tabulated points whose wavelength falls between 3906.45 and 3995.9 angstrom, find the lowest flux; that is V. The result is 5.371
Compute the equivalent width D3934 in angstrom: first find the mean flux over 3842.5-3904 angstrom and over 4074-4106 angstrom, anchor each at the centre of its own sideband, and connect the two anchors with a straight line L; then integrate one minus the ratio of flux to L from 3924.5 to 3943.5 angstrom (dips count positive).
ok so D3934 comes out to 6.8 angstrom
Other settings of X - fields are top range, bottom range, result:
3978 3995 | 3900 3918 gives 1.26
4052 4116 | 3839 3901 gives 1.78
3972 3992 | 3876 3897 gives 1.35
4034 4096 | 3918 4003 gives 1.60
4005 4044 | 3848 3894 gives 1.84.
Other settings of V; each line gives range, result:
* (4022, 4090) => 19.04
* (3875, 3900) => 11.32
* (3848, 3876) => 12.1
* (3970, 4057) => 6.686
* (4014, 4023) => 22.85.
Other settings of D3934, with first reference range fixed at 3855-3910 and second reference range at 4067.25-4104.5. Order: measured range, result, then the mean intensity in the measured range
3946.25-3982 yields 8.5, 13.4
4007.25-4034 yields -4.7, 23.4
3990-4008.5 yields -2.6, 21.7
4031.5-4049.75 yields -1.5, 22.3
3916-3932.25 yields 1.6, 14.3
